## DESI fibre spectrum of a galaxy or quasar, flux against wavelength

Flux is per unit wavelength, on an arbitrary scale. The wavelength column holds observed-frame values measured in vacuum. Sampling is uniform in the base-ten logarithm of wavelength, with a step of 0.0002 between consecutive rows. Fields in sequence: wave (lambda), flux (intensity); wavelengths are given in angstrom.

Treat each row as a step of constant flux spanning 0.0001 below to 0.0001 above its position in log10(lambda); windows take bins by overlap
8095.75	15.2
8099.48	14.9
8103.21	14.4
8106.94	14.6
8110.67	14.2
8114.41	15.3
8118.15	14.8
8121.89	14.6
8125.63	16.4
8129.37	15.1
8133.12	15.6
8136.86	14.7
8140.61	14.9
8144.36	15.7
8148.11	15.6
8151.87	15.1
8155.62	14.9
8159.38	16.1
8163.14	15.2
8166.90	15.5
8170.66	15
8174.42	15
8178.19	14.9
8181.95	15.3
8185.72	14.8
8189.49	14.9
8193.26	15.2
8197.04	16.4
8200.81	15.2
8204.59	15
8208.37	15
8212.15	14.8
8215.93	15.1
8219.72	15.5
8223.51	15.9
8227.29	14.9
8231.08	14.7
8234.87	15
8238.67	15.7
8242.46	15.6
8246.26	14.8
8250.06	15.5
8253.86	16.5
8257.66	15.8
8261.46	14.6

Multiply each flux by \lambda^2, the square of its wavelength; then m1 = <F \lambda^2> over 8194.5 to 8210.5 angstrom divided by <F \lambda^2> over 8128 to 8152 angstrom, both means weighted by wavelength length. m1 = 1.0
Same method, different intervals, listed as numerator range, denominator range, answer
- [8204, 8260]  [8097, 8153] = 1.04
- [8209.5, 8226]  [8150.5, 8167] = 1.01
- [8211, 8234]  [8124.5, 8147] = 1.01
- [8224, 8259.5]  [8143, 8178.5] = 1.03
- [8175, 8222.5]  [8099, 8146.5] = 1.03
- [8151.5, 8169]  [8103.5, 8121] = 1.06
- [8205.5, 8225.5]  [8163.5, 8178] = 1.02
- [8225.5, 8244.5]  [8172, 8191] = 1.03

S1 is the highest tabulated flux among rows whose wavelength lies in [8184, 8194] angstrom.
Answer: 15.2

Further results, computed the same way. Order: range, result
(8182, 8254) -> 16.5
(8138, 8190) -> 16.1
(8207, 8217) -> 15.1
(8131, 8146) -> 15.7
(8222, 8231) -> 15.9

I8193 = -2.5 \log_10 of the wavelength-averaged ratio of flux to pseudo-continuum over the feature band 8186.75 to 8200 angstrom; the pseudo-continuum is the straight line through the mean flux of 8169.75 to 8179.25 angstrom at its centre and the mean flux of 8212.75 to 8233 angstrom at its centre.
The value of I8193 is -0.03 mag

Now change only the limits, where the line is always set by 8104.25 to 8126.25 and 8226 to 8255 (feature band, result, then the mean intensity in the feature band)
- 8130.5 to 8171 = -0.022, 15.3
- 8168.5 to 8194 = 0.007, 15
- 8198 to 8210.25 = 0.001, 15.2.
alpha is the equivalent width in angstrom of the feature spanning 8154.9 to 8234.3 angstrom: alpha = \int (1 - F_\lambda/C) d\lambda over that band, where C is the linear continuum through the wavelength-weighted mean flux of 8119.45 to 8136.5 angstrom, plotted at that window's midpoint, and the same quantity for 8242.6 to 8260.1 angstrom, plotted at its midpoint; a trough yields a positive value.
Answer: 1.5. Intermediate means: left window 15.3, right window 15.6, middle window 15.2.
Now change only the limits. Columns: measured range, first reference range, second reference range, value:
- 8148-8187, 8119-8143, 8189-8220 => 0.0 angstrom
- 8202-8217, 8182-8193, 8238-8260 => 0.2 angstrom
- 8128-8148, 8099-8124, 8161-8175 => -0.4 angstrom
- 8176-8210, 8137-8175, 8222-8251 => 0.2 angstrom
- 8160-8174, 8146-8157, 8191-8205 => 0.0 angstrom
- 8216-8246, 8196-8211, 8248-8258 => 0.7 angstrom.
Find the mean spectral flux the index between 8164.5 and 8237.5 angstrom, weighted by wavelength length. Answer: 15.2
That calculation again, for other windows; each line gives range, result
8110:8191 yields 15.2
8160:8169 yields 15.4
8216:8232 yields 15.3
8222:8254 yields 15.3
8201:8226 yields 15.2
